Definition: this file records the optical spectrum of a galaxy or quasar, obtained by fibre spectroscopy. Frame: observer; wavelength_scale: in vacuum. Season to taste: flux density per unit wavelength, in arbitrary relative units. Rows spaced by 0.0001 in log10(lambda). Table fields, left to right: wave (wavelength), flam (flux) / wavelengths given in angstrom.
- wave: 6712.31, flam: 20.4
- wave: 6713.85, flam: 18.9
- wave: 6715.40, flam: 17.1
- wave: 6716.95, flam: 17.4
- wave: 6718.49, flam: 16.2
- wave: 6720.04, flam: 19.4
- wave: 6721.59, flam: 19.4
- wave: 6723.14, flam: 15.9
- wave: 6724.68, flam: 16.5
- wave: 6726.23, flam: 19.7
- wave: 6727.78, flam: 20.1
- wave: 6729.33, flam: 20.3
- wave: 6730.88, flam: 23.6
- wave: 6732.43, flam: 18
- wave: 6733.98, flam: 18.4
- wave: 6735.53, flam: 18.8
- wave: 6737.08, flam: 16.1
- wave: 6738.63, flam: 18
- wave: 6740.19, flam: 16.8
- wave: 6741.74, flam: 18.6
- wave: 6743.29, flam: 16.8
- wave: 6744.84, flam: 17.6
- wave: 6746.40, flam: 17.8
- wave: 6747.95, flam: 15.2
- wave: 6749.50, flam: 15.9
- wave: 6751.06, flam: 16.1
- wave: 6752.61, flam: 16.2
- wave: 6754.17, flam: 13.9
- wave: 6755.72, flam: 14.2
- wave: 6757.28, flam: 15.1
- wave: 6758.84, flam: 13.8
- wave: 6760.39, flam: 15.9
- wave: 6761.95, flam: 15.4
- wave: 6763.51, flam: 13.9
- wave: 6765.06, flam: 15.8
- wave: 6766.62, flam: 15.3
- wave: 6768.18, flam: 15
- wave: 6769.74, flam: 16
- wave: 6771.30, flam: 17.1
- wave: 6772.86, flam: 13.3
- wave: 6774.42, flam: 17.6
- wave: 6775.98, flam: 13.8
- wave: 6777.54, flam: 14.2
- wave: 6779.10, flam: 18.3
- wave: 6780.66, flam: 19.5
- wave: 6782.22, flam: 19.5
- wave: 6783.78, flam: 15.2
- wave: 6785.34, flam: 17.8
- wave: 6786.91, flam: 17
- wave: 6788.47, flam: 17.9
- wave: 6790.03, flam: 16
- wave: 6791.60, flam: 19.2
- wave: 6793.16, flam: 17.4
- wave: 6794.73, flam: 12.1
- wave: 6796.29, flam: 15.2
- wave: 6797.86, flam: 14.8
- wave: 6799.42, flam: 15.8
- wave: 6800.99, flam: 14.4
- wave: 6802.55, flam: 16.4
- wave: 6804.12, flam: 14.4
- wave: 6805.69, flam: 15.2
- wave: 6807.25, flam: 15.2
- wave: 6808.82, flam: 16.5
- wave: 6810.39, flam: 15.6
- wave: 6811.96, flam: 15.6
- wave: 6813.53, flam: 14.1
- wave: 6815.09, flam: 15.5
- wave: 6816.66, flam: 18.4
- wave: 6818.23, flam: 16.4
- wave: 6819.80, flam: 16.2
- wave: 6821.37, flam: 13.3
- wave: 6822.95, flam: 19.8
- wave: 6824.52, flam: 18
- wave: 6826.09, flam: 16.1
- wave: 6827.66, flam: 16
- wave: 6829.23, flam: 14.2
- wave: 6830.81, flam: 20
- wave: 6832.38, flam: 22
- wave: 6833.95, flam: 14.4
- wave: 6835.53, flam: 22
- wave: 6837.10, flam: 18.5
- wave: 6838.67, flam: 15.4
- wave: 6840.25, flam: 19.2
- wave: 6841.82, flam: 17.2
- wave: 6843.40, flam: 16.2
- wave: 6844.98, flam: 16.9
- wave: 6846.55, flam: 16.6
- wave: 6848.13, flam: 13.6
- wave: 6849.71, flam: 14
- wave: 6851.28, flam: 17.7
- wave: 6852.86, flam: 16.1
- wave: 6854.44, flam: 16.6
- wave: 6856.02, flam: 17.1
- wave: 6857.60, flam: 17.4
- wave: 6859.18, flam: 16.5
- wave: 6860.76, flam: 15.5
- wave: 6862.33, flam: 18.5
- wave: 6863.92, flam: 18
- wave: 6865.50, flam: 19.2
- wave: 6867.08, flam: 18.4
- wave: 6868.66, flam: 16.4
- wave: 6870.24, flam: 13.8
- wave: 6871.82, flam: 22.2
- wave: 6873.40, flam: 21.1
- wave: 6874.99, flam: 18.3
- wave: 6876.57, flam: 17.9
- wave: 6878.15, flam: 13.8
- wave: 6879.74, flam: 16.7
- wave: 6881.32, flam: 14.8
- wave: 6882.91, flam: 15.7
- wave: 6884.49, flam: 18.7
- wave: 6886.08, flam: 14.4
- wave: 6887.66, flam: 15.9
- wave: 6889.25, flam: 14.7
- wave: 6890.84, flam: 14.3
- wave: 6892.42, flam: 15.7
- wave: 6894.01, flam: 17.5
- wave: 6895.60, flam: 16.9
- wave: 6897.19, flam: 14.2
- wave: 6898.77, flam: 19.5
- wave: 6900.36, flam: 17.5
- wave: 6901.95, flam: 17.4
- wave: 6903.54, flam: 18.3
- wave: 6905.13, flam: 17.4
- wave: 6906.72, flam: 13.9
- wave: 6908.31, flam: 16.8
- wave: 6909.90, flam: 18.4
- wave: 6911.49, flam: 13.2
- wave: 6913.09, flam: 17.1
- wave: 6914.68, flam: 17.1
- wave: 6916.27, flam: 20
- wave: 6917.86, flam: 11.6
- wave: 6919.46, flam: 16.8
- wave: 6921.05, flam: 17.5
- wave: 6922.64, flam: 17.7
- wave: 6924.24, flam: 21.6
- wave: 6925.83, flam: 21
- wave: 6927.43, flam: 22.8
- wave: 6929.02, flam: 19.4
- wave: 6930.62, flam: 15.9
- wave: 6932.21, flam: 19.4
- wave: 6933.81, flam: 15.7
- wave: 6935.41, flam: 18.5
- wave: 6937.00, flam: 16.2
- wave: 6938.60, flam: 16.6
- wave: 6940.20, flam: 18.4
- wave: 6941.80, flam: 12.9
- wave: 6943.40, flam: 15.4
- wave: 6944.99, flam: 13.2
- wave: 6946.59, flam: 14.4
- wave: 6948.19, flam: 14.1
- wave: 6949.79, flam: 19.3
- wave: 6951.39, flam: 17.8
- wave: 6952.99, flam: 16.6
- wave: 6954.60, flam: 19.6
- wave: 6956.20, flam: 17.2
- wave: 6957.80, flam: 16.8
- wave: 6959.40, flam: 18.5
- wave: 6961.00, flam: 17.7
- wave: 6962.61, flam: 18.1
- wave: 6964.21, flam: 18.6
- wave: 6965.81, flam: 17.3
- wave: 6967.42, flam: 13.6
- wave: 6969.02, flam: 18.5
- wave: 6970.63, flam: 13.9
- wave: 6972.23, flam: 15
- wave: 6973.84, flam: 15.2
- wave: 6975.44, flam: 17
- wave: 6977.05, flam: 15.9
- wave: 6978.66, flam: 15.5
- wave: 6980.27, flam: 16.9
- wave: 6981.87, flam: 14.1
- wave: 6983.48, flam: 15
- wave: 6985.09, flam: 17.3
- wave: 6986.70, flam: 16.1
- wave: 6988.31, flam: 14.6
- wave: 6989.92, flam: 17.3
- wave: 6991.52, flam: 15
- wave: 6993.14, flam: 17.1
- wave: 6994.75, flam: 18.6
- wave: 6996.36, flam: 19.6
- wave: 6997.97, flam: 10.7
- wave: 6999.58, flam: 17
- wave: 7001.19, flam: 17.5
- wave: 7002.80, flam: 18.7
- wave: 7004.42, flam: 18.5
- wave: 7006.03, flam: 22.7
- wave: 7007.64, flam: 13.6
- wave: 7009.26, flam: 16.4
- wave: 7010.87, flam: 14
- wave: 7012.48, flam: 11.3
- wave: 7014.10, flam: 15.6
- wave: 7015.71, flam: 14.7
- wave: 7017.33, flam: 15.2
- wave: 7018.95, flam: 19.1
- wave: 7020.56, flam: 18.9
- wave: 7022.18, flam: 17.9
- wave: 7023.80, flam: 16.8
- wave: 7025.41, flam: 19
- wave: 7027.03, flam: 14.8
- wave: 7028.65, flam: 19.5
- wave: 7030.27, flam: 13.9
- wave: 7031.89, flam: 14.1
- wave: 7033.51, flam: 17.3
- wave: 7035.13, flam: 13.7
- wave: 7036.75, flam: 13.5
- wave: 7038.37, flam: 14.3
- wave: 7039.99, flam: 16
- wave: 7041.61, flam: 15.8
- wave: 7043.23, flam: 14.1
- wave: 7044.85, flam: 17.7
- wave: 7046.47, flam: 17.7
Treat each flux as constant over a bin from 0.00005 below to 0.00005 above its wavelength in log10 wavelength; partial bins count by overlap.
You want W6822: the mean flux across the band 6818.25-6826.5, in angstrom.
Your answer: 16.7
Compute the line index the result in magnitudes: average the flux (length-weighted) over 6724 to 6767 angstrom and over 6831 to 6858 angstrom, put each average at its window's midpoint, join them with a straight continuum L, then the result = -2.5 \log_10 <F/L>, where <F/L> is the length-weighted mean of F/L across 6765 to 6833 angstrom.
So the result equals 0.05 mag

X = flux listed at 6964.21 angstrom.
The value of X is 18.6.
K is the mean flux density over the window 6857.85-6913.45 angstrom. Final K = 16.8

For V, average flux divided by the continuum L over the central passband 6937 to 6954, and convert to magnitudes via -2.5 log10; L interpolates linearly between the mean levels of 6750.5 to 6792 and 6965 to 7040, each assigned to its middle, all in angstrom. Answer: 0.01 mag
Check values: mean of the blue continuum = 16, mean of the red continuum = 16.1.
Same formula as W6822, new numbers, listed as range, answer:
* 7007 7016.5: 14.3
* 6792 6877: 16.7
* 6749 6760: 15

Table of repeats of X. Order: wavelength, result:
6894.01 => 17.5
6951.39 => 17.8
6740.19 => 16.8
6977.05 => 15.9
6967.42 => 13.6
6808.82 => 16.5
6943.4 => 15.4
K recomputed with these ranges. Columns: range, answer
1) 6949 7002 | 16.6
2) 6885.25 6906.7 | 16.4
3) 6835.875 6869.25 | 17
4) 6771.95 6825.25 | 16.2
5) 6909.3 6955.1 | 17.2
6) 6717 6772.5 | 16.9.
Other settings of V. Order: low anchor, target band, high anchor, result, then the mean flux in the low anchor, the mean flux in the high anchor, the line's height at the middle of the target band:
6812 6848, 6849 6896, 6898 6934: 0.03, 17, 17.7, 17.3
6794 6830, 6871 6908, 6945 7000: -0.05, 15.6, 16.4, 16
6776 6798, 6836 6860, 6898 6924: 0.01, 16.7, 17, 16.8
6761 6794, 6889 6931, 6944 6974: -0.04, 16.4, 16.6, 16.6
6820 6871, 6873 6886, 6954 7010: 0.01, 17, 16.7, 16.9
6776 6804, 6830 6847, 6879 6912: -0.11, 16.4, 16.3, 16.4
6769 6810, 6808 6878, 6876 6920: -0.06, 16.1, 16.3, 16.2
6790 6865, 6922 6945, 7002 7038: -0.09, 16.5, 16.3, 16.4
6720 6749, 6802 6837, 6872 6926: 0.06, 18.2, 16.9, 17.5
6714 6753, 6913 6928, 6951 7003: -0.09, 17.9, 16.6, 16.9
